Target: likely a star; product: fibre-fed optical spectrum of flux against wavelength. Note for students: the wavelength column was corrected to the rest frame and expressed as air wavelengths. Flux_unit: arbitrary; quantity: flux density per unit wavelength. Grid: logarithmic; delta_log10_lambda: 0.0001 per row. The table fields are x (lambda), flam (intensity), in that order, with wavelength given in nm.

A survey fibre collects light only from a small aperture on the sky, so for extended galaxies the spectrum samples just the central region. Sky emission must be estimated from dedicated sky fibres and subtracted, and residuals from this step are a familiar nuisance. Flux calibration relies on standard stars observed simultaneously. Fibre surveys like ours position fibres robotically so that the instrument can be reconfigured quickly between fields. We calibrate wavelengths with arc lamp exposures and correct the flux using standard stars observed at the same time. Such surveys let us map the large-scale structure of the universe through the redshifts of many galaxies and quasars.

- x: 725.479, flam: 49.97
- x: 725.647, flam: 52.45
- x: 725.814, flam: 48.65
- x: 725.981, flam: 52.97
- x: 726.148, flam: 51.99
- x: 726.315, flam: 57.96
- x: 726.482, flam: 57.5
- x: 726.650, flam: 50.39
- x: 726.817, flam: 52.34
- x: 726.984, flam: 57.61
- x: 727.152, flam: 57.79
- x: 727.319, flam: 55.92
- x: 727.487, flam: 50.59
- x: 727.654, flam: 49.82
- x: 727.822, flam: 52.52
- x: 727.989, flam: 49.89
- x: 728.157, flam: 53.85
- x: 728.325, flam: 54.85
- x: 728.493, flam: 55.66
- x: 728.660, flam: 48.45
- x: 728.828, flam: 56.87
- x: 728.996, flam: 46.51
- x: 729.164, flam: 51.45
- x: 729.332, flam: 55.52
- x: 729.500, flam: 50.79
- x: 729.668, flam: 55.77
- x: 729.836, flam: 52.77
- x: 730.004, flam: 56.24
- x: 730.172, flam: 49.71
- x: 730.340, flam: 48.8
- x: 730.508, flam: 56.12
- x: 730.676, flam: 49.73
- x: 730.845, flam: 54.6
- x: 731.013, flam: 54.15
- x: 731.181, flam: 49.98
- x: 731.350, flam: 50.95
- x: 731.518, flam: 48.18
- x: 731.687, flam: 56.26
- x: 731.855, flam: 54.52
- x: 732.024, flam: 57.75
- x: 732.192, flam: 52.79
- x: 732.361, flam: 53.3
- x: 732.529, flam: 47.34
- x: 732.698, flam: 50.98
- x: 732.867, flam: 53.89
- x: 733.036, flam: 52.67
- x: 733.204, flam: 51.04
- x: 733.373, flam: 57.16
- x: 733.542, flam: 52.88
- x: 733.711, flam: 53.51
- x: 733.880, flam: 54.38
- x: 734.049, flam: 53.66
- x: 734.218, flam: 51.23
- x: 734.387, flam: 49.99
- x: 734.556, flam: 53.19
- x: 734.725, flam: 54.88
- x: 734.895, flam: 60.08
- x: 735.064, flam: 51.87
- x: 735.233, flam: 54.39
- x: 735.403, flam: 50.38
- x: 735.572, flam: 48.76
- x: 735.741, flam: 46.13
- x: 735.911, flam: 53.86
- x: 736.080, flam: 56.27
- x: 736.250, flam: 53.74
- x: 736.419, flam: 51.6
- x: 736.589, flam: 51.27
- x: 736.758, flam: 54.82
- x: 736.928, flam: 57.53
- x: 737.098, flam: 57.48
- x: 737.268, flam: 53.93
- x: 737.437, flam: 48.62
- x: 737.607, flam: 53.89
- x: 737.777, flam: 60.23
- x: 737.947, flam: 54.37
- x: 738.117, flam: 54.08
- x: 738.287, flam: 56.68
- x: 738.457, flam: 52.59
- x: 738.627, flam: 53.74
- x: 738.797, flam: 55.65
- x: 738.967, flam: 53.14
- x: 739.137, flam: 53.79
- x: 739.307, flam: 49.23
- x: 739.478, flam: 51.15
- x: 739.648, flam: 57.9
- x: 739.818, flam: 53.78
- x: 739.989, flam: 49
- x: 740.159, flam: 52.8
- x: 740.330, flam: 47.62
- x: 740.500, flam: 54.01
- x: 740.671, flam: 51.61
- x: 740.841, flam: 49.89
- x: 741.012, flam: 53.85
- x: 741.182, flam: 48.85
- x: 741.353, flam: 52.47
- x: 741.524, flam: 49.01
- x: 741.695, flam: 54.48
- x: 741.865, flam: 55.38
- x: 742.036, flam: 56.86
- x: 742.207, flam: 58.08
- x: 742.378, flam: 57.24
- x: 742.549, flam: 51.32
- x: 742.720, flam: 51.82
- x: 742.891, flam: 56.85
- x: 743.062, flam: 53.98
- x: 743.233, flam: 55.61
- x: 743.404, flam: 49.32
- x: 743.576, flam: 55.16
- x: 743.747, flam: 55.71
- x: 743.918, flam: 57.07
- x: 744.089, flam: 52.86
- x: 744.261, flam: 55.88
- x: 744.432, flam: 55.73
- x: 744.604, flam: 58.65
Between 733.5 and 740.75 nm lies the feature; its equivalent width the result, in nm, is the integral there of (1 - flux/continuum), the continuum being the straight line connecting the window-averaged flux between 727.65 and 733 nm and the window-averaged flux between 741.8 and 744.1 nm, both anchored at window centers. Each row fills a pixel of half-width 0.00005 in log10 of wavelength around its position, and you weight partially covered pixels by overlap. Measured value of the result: 0.07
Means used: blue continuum 52.5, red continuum 54.9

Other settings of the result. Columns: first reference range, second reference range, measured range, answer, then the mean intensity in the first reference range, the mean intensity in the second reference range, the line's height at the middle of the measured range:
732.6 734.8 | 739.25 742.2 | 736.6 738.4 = -0.078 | 53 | 52.4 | 52.7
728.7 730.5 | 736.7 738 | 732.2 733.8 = 0.033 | 52.5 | 55.1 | 53.6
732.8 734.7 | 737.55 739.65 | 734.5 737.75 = 0.014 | 53.1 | 54.2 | 53.7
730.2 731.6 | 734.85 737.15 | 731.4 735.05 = -0.067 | 51.5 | 53.3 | 52.3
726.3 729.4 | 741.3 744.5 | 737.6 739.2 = -0.022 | 53.3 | 54.5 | 54.1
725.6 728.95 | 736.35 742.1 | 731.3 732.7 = 0.019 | 53.3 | 53.3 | 53.3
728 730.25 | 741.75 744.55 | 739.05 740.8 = 0.079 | 52.9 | 55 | 54.5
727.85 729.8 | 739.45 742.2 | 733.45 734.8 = -0.008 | 52.7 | 52.6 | 52.7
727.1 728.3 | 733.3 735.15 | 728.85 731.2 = 0.033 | 52.9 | 53.9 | 53.2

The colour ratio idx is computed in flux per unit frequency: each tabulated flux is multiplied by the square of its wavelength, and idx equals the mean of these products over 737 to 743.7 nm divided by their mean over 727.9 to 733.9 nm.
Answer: 1.04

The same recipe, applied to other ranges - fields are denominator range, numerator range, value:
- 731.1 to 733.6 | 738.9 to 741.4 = 1.01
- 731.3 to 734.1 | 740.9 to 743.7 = 1.04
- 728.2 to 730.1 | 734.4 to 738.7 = 1.03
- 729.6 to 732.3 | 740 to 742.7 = 1.02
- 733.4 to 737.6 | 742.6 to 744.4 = 1.05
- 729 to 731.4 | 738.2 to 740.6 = 1.03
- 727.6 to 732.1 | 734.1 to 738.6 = 1.03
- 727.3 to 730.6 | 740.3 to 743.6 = 1.05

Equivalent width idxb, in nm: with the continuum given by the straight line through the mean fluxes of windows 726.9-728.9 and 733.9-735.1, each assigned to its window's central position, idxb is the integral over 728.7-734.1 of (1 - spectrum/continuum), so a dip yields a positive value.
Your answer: 0.09 nm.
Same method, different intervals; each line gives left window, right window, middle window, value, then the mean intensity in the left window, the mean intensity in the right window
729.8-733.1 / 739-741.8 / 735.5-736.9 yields 0.00 nm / 52.5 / 51.9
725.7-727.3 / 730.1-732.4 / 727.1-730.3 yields 0.04 nm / 54.2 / 52.6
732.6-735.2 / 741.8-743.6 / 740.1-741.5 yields 0.08 nm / 53.4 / 54.6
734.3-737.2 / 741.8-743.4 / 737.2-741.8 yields 0.11 nm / 53.3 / 54.9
